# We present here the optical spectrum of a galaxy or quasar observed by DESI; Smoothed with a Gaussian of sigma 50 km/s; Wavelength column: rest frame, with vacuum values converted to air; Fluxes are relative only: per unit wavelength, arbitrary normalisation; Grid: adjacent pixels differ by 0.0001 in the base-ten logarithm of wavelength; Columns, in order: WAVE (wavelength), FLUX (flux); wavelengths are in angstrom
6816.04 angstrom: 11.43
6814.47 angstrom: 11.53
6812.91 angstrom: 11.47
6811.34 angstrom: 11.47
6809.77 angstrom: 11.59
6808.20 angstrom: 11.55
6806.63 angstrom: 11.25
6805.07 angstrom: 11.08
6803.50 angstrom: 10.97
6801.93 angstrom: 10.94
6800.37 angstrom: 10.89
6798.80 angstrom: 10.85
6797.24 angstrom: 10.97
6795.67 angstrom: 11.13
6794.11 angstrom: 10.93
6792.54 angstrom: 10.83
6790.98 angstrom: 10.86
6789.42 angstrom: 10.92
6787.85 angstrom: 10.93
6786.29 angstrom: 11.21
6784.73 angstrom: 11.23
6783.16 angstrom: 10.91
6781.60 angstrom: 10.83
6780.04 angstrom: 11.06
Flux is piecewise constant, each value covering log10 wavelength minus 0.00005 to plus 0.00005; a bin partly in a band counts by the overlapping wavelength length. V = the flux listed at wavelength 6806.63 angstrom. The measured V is 11.25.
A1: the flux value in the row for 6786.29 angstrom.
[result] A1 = 11.21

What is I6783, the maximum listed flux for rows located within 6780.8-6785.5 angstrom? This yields 11.23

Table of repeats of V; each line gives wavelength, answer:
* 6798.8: 10.85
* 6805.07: 11.08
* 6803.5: 10.97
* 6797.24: 10.97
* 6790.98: 10.86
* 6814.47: 11.53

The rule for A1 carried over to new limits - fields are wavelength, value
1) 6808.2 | 11.55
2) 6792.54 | 10.83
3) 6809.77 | 11.59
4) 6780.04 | 11.06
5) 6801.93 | 10.94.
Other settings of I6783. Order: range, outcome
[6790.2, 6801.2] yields 11.13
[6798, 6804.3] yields 10.97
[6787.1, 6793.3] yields 10.93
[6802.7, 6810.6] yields 11.59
